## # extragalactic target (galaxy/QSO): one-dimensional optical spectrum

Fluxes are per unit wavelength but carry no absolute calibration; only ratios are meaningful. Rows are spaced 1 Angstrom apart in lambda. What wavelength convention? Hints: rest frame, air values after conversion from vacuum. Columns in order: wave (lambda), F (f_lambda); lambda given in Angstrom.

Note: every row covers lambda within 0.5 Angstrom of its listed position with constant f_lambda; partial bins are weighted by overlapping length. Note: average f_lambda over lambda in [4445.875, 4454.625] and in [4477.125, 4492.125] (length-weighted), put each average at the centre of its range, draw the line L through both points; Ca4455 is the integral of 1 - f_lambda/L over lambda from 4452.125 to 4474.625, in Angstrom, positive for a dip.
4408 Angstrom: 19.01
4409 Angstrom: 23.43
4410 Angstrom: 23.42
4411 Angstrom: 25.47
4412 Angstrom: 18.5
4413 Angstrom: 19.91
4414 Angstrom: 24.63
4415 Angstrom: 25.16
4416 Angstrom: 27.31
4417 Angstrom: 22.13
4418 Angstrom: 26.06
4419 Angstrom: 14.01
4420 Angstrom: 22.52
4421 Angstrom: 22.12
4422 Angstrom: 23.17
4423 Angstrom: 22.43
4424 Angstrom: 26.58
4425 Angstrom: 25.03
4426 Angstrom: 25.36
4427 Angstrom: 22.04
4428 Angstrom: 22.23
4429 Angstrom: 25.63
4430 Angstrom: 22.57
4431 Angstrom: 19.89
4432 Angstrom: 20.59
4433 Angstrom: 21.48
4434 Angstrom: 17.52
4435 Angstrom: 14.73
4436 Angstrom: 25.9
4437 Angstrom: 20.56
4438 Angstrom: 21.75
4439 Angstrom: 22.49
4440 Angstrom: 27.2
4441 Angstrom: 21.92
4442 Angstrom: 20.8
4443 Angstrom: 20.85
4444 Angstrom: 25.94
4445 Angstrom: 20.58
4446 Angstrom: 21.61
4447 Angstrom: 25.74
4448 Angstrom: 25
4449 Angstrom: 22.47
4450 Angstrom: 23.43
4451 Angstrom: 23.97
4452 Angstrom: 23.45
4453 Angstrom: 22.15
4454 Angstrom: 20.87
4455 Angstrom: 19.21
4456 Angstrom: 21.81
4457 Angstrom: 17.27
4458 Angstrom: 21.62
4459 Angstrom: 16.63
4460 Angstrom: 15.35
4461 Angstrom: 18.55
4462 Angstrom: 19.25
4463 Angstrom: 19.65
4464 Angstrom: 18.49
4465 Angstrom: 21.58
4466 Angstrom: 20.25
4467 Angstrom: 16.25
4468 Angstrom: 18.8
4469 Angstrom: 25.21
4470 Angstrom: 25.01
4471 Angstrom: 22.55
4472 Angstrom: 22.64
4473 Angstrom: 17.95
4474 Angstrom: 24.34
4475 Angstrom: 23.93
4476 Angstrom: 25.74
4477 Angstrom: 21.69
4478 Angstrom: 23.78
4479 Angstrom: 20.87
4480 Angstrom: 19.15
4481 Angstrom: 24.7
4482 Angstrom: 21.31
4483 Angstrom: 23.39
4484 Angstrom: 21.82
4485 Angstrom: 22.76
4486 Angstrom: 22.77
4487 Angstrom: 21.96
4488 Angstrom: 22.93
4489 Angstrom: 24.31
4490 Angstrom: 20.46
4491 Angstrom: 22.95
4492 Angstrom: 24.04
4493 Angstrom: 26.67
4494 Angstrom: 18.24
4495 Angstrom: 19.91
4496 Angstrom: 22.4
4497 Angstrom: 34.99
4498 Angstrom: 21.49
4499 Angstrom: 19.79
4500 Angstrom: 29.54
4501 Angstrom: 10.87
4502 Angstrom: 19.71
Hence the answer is 2.5 Angstrom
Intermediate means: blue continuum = 23.2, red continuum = 22.4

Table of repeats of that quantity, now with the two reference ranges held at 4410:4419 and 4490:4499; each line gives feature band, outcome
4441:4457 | 0.6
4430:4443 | 1.1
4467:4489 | 0.9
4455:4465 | 1.9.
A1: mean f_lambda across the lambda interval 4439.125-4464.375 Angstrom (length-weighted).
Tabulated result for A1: 21.4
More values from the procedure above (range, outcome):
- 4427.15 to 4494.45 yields 21.8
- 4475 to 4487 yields 22.6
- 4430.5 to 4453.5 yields 22.2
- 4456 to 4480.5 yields 20.7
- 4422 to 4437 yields 22.3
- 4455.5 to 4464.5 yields 18.7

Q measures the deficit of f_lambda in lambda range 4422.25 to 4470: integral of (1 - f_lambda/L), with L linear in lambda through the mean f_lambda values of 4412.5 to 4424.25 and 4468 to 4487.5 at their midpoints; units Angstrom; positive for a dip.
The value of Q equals 2.5 Angstrom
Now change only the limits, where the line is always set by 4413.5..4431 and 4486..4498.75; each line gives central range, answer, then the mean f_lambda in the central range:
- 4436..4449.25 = 0.21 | 23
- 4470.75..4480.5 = 0.43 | 22.3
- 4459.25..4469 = 1.82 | 19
